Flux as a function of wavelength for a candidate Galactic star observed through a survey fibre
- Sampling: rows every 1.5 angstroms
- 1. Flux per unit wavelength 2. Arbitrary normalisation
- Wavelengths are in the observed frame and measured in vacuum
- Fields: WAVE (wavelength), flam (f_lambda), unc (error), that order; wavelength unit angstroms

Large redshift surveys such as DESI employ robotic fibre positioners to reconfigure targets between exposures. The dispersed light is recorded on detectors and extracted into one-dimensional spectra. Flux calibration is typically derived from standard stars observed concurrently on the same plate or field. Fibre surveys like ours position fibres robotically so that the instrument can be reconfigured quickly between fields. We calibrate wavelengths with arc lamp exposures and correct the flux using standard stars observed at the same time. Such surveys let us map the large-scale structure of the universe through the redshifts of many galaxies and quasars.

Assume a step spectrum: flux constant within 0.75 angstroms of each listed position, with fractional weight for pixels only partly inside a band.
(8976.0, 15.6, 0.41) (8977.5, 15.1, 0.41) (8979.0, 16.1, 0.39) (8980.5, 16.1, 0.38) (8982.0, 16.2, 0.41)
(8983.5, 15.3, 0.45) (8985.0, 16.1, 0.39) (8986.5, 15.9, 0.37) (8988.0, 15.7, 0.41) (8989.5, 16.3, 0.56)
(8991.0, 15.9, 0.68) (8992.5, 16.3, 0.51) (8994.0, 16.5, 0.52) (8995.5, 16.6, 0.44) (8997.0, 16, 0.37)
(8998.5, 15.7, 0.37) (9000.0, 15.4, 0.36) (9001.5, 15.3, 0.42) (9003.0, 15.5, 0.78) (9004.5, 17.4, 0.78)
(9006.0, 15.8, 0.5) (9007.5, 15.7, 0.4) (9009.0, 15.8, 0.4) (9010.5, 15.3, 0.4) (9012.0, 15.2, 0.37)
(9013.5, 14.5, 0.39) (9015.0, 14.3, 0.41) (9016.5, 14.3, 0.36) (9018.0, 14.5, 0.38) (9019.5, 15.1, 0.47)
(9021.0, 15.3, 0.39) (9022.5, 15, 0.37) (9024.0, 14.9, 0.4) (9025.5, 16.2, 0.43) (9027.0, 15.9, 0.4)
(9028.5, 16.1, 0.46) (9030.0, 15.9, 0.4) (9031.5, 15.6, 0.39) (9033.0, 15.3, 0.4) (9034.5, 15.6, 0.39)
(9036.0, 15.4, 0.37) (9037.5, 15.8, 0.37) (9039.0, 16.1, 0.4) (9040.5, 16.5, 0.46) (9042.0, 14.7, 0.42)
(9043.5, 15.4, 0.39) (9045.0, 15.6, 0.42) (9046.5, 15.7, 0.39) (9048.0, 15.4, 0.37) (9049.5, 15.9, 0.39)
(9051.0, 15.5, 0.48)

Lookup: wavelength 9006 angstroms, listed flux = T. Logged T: 15.8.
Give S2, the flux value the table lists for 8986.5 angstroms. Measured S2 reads 15.9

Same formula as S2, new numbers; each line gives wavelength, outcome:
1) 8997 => 16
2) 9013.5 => 14.5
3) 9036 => 15.4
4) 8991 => 15.9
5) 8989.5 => 16.3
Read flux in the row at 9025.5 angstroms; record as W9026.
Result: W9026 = 16.2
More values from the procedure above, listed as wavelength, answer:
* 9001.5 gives 15.3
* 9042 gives 14.7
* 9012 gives 15.2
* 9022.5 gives 15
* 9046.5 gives 15.7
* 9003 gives 15.5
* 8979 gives 16.1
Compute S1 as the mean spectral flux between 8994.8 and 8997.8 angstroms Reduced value 16.3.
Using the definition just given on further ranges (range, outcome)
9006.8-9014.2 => 15.3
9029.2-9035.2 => 15.6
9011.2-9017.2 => 14.6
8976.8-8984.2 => 15.8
